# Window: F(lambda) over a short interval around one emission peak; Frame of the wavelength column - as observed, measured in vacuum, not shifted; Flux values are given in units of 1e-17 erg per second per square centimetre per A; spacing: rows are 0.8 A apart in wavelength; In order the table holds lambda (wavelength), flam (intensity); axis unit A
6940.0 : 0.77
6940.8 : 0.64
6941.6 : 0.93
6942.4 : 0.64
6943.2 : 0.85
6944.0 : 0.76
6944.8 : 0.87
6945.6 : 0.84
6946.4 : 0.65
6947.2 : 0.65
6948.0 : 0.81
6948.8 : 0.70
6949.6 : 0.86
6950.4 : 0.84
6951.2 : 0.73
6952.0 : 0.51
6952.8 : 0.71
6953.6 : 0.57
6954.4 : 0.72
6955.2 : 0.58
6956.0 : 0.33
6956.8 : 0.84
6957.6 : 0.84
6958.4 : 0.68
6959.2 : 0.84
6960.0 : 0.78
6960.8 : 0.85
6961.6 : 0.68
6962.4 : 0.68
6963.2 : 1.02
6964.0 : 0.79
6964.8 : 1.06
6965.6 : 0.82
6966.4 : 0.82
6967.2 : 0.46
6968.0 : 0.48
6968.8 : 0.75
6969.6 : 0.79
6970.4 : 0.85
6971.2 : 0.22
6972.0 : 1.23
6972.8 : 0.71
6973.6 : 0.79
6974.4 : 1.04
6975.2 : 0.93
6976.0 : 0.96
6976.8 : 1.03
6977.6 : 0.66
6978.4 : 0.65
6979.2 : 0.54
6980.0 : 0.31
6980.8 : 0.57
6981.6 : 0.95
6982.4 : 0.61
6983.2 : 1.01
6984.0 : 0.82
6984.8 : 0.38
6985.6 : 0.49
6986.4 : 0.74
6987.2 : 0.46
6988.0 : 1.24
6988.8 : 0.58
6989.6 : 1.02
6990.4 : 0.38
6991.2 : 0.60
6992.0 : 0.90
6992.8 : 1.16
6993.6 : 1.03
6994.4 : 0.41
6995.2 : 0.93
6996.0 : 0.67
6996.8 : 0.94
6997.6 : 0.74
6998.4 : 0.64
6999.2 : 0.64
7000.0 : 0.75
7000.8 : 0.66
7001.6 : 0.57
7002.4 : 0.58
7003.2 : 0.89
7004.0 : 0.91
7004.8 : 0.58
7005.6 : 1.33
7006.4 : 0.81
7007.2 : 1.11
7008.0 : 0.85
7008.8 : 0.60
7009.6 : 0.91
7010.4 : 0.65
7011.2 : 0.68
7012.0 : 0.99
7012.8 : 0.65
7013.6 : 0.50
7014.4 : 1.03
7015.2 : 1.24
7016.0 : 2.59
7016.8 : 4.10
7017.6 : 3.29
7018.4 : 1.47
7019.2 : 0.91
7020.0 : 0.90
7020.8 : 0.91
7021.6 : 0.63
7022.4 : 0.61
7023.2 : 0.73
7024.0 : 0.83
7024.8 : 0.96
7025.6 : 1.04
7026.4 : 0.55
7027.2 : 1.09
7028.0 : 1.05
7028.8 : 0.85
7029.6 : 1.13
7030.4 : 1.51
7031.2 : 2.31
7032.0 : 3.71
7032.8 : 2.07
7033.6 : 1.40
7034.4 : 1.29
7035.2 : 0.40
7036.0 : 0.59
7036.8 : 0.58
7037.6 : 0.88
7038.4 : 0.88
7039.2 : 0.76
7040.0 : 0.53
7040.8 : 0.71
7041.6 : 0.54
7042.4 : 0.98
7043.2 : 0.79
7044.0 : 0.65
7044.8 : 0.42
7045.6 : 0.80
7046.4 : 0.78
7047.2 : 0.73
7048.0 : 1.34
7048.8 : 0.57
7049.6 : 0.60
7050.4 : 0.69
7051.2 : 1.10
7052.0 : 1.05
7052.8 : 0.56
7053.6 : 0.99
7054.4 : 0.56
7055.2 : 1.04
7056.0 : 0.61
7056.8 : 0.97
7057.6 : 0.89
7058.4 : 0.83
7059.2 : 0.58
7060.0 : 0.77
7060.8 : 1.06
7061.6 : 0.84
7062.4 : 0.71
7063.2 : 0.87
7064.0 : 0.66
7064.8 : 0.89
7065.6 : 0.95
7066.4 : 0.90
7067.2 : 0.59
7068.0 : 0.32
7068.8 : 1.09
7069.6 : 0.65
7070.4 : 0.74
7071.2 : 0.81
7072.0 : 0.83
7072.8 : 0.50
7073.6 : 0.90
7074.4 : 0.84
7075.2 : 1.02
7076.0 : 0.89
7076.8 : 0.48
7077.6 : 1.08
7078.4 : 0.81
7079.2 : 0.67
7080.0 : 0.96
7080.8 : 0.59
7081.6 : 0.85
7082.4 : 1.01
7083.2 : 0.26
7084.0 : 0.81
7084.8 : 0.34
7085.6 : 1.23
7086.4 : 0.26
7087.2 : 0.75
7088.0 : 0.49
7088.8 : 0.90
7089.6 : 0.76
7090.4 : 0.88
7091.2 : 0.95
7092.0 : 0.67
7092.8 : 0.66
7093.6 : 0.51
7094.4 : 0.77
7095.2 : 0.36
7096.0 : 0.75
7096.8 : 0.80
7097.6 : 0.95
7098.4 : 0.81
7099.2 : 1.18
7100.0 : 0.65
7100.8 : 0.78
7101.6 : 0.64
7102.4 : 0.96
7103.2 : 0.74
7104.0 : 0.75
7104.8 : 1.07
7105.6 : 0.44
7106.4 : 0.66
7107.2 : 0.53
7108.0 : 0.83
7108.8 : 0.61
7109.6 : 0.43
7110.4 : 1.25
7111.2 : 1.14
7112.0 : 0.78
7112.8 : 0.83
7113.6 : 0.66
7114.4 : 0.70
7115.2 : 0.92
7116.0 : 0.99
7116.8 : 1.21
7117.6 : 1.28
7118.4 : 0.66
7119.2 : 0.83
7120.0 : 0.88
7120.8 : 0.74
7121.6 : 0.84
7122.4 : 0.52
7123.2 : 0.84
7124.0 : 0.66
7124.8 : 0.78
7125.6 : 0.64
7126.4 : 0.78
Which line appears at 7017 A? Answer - [S II]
